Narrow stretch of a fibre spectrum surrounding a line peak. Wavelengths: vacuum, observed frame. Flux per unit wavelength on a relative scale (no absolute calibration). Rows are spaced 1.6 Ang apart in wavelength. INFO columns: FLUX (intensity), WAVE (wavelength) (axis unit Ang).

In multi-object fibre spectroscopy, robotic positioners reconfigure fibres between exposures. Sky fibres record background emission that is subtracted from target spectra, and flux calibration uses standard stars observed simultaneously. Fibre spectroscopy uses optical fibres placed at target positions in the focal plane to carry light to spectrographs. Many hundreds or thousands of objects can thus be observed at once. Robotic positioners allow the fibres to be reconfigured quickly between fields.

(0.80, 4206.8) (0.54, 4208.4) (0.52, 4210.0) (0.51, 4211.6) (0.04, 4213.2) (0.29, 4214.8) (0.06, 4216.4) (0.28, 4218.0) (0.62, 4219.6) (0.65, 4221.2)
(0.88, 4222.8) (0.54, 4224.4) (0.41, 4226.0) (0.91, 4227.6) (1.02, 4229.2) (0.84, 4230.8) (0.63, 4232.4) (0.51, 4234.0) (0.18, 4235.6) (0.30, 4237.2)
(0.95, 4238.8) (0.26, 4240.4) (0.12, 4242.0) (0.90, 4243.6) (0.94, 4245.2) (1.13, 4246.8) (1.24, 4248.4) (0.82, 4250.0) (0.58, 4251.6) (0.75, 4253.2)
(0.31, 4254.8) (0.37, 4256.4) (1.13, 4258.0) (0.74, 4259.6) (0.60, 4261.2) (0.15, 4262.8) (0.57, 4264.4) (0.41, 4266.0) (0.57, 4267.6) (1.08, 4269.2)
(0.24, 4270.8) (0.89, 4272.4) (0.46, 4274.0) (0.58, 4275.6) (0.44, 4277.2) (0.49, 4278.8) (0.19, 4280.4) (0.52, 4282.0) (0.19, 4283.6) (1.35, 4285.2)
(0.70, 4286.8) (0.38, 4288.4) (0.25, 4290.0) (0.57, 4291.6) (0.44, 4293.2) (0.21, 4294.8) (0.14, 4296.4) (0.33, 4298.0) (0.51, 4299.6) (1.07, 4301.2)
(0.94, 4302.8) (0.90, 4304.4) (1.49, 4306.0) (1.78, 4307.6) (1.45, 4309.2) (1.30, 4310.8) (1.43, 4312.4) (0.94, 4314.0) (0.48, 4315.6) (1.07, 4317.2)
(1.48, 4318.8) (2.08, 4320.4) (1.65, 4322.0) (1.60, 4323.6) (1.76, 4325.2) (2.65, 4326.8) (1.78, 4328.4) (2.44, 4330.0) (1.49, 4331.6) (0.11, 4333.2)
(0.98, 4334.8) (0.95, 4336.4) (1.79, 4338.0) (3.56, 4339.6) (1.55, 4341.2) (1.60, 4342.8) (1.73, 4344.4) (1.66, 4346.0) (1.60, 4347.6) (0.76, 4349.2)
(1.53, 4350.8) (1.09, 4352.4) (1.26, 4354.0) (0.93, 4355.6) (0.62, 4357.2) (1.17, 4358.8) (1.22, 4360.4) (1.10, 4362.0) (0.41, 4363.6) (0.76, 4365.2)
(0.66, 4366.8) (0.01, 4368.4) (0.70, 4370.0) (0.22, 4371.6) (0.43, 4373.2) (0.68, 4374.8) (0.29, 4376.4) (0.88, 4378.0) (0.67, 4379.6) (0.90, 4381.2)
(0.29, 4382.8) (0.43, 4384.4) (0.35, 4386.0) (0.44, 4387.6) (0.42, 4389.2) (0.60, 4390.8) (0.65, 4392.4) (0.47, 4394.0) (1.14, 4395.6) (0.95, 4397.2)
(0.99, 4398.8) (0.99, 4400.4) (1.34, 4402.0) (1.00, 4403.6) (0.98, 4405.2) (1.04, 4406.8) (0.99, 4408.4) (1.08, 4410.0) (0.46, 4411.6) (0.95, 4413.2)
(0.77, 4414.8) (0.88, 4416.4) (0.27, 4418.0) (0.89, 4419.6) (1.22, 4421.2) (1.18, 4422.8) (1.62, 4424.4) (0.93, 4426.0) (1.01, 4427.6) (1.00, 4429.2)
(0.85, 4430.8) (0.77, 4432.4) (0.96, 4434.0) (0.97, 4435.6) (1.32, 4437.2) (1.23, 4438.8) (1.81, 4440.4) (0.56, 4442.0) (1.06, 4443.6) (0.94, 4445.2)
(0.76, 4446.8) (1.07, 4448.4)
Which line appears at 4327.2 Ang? Ly-alpha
